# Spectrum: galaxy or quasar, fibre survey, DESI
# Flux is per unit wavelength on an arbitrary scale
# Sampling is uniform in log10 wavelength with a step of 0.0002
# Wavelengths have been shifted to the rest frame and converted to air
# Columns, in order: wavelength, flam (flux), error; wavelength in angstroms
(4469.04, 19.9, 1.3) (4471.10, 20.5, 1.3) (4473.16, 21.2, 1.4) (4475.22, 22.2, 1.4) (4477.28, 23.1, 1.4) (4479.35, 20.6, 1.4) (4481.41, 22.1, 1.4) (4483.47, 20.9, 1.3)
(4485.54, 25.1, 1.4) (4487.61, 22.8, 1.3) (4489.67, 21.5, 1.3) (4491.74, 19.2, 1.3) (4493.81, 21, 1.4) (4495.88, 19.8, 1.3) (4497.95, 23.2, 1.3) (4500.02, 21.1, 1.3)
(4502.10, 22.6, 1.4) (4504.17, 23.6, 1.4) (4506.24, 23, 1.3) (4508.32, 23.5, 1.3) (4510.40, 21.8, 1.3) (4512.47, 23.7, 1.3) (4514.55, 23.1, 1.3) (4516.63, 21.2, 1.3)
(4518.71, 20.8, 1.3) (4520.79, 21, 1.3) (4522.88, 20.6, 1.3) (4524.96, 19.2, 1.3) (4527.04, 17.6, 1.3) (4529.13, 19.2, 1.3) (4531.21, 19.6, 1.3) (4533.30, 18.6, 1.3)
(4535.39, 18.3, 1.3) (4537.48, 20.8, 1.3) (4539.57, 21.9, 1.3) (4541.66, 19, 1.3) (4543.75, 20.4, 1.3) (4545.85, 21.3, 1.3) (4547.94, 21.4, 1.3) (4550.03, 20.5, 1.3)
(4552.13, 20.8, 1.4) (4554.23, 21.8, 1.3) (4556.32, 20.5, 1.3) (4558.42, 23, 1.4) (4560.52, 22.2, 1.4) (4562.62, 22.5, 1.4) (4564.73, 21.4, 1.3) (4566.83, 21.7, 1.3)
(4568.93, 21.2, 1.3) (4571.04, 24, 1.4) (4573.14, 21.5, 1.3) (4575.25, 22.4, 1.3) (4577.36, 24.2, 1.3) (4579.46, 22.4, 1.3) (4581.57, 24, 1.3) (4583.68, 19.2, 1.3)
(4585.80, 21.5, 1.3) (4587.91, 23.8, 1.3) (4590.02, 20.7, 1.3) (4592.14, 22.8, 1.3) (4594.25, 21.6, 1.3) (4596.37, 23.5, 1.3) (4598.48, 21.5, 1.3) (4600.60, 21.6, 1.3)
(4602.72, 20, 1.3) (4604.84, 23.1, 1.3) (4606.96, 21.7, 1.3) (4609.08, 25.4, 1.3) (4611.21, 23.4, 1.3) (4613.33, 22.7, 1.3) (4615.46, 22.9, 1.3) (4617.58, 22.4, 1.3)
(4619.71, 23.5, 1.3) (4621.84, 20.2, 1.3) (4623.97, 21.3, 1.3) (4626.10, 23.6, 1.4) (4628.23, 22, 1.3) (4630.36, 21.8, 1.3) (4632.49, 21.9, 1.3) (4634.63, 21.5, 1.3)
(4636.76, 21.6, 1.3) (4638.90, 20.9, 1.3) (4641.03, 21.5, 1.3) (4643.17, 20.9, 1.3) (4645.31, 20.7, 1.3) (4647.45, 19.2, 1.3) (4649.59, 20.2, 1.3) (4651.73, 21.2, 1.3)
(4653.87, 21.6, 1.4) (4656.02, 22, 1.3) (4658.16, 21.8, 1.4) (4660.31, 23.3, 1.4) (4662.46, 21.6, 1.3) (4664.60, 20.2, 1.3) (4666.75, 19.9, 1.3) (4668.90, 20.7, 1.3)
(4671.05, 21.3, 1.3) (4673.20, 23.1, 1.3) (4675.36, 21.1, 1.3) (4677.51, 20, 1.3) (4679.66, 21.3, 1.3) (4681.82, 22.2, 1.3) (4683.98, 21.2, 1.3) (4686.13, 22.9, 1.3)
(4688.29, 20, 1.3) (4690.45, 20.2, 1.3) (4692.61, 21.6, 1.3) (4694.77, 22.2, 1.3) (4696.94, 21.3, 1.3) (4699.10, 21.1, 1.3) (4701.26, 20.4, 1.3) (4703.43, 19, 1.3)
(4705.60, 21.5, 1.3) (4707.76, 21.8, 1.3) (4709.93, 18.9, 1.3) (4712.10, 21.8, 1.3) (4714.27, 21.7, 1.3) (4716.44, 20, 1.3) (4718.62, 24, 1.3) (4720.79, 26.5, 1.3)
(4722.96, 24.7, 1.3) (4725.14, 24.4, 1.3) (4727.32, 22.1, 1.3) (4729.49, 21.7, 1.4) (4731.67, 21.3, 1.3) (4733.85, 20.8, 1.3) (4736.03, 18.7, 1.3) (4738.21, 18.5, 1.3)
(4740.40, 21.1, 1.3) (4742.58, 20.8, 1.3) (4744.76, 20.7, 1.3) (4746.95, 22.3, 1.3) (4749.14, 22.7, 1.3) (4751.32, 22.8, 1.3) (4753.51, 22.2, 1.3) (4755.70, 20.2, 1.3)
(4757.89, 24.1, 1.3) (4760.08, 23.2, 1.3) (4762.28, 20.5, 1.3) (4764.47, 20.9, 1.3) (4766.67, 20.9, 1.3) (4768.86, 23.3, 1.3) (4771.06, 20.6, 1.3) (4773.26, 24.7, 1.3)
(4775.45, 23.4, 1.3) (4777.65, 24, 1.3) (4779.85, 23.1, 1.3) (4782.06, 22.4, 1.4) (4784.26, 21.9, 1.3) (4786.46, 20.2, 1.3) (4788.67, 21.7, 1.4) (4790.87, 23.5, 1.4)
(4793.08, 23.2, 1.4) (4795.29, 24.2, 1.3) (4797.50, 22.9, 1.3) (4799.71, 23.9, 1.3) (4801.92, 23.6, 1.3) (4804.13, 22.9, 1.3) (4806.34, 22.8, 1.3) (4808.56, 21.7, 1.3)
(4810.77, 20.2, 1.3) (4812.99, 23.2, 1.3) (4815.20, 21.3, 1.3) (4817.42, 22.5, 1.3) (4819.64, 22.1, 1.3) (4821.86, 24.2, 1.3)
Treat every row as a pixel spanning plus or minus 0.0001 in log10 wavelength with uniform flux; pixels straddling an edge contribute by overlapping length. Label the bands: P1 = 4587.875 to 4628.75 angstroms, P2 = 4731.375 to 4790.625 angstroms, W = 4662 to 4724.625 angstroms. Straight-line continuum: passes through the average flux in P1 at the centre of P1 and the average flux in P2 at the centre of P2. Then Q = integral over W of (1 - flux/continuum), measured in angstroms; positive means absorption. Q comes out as 1.55 angstroms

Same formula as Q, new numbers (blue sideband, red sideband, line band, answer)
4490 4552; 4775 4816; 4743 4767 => 0.56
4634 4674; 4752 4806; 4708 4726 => -0.65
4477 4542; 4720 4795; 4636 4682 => 1.30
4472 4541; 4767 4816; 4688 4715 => 1.61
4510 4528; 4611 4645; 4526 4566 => 1.24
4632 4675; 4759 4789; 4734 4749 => 0.97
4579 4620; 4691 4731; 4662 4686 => 0.93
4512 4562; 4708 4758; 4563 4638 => -4.28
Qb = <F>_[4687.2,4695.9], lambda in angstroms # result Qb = 21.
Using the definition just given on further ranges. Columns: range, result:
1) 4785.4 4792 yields 21.8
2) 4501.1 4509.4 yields 23.2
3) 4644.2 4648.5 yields 20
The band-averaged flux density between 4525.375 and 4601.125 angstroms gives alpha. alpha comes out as 21.3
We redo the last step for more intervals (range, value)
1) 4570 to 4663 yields 22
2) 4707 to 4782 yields 22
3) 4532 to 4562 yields 20.8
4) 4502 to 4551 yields 20.9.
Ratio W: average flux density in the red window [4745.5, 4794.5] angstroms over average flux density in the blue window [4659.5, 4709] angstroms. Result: 1.05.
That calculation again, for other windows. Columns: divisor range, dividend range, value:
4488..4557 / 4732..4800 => 1.05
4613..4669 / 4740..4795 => 1.03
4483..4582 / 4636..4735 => 1.00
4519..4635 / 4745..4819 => 1.04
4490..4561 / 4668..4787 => 1.03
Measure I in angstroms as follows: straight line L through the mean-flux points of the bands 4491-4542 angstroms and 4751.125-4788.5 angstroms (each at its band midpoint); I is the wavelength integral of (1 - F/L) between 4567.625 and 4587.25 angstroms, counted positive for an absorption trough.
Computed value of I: -0.9 angstroms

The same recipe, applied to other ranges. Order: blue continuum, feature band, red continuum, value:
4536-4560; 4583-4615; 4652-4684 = -1.55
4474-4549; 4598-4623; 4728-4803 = -0.95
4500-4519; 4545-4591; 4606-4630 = 1.40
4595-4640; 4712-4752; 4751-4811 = 0.87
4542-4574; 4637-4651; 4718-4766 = 0.72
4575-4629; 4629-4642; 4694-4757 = 0.35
